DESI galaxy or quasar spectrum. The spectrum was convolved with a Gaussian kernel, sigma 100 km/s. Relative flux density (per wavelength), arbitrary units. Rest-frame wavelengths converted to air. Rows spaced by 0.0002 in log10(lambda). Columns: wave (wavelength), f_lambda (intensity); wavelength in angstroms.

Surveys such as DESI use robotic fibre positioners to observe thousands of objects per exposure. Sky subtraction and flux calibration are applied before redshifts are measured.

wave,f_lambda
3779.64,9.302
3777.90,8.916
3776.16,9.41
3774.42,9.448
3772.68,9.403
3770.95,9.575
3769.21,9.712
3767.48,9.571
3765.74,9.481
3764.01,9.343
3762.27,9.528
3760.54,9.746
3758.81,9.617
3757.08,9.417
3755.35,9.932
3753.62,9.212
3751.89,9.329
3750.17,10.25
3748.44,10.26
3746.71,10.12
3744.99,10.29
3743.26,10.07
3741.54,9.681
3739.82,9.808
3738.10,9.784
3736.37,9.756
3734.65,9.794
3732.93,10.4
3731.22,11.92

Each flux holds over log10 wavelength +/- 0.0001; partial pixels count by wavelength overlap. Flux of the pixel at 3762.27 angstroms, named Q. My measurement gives 9.528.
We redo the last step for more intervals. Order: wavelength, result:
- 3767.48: 9.571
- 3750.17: 10.25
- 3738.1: 9.784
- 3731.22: 11.92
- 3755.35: 9.932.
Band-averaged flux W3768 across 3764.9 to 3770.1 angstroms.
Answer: 9.58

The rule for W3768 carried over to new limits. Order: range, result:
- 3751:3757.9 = 9.48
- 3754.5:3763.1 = 9.65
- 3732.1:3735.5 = 10.1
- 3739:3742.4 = 9.76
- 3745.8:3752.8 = 9.99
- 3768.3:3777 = 9.52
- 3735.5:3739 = 9.75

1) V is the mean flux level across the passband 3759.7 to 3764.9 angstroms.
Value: 9.54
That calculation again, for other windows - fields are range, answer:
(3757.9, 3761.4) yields 9.68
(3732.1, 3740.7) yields 9.9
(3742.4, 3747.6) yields 10.2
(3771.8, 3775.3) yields 9.44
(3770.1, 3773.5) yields 9.51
